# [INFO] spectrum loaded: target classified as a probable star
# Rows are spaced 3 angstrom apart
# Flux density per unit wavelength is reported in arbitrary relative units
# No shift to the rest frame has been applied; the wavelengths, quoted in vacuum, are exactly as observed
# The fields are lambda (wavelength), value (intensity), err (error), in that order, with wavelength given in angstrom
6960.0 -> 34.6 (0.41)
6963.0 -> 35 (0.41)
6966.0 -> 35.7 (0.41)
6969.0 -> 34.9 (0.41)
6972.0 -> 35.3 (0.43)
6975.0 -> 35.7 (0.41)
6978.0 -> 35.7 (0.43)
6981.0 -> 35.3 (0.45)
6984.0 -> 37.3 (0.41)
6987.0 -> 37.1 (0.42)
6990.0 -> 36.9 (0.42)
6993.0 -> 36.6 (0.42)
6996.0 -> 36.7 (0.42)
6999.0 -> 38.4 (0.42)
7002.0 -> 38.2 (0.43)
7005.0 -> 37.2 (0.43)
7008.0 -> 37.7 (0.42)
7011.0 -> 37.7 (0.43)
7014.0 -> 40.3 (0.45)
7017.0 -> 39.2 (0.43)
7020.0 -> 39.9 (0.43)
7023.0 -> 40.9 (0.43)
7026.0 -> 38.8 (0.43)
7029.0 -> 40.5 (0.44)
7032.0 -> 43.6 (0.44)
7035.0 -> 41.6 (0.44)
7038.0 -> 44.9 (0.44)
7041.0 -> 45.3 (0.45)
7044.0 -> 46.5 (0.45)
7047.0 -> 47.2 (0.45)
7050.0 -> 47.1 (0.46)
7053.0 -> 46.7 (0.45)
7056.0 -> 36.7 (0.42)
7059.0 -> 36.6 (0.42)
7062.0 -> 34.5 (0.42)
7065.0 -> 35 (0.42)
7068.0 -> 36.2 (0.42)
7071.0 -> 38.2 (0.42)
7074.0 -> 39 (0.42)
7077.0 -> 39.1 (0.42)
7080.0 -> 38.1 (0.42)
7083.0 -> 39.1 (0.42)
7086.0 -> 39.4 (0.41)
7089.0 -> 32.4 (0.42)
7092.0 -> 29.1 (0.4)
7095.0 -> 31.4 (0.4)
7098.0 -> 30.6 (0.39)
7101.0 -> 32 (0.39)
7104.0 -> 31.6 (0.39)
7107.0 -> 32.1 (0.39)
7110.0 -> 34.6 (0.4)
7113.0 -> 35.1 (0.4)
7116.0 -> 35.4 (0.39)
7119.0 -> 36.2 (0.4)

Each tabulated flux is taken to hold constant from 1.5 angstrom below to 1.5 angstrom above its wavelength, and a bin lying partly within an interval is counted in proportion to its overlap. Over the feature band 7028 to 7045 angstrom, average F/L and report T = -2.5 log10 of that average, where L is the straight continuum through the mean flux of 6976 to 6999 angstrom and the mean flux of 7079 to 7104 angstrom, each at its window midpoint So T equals -0.23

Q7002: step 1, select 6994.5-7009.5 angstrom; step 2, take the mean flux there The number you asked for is 37.6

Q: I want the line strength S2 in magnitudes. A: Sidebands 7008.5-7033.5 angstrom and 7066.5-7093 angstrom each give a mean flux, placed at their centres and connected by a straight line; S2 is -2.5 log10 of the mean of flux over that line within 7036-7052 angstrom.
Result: -0.19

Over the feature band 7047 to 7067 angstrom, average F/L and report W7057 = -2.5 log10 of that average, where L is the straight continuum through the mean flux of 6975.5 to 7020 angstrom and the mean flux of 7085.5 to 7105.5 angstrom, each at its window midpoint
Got -0.17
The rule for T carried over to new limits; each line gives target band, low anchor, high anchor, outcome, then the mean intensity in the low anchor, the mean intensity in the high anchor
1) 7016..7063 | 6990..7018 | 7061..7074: -0.14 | 37.9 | 36.4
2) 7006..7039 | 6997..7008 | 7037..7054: 0.04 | 37.8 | 46.3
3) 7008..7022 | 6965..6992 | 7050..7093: -0.07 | 36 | 37.6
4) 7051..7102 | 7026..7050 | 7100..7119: 0.07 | 44.1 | 33.7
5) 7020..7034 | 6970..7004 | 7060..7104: -0.14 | 36.6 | 35.2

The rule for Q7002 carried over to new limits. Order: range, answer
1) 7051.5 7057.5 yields 41.7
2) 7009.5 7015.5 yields 39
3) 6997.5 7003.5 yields 38.3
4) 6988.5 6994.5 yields 36.8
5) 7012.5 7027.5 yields 39.8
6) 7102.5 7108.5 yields 31.9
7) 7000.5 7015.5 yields 38.2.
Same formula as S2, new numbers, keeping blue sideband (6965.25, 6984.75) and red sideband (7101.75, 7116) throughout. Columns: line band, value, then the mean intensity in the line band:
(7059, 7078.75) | -0.087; 37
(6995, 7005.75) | -0.073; 37.7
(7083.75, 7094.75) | 0.002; 33.8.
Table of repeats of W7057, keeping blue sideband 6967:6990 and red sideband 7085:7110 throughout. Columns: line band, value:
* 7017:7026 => -0.15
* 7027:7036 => -0.21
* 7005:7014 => -0.09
